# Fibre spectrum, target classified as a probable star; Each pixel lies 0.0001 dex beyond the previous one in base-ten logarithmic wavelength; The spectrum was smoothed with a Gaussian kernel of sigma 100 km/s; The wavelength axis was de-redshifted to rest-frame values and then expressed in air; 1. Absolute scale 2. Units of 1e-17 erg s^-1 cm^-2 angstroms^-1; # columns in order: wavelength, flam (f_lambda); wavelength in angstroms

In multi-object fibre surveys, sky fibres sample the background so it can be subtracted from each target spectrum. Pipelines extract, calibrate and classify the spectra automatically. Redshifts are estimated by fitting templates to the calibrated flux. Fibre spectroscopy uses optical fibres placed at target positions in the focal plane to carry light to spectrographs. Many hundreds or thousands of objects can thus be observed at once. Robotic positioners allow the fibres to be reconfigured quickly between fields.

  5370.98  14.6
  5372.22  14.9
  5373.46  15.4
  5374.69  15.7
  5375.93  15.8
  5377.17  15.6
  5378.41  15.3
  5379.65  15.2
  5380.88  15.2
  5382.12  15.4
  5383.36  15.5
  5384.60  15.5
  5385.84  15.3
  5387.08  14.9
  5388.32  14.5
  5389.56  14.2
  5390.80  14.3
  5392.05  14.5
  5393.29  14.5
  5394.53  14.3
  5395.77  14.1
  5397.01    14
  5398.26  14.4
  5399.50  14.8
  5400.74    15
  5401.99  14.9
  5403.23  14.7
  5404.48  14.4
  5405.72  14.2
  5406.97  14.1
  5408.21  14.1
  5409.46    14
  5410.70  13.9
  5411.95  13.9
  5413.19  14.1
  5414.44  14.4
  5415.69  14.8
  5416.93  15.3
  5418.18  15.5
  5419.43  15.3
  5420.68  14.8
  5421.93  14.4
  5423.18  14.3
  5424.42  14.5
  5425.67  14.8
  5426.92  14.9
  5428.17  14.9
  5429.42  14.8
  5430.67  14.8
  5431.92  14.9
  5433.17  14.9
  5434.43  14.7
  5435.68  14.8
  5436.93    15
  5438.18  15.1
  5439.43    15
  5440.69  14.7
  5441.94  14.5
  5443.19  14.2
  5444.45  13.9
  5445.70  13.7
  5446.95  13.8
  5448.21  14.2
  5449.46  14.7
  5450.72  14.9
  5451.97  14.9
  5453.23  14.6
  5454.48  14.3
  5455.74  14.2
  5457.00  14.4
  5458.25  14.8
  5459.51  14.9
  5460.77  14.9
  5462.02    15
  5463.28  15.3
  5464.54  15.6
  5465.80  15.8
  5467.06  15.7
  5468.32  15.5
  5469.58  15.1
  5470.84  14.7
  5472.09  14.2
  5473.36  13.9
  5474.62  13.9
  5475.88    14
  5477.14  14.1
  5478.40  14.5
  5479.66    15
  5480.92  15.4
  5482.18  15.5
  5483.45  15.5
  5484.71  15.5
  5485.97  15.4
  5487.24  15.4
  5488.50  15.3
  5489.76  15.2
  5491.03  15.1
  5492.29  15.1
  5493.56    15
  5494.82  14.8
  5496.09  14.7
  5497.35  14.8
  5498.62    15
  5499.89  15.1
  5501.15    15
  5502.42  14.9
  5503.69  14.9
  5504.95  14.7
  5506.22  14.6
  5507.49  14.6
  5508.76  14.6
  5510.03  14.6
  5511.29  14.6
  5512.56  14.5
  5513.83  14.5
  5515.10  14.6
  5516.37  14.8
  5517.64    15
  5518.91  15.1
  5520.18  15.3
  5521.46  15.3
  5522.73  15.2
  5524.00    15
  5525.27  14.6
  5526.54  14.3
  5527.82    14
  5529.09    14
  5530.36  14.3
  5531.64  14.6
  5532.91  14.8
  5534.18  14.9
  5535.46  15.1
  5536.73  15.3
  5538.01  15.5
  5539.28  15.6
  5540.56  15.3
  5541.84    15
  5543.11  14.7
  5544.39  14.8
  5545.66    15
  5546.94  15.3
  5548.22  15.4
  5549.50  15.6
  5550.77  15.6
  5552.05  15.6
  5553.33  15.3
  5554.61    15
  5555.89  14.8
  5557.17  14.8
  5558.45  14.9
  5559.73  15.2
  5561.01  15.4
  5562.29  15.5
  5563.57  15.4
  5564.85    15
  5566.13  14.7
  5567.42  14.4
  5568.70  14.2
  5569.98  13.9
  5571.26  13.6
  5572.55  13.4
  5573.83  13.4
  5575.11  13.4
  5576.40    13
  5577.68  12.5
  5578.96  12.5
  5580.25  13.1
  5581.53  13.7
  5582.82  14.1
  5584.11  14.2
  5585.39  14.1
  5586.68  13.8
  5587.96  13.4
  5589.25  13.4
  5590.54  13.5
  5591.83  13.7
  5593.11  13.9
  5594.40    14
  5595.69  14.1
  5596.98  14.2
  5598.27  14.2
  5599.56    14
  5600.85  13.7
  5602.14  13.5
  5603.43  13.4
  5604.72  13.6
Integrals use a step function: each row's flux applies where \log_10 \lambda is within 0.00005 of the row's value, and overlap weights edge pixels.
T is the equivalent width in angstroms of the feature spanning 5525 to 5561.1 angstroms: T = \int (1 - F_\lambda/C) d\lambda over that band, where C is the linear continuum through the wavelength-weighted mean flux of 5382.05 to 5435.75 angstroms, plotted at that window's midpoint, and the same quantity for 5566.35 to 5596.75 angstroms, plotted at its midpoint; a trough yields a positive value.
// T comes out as -2.9 angstroms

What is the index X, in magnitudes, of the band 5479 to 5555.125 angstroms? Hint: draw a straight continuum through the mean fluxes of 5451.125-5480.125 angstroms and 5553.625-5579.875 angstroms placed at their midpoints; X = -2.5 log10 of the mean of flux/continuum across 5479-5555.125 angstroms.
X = -0.04 mag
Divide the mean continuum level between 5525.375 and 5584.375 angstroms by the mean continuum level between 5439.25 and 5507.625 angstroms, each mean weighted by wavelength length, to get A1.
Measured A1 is 1.0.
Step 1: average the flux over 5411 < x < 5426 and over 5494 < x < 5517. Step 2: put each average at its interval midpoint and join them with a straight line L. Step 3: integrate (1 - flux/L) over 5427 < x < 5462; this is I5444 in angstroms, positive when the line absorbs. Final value 0.1 angstroms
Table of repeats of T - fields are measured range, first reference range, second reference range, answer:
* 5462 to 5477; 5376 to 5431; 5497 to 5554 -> 0.0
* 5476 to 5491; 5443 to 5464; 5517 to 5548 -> -0.5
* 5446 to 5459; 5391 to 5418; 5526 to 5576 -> 0.1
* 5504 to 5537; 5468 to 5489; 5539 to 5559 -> 0.7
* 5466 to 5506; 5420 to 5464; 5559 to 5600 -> -1.4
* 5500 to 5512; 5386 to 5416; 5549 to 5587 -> -0.3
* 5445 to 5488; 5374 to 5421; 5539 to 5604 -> -0.7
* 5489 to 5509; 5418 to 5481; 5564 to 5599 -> -0.7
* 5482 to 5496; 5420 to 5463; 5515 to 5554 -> -0.4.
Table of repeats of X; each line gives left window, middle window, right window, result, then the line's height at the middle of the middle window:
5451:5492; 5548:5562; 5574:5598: -0.10 mag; 14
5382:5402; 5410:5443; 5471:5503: 0.00 mag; 14.8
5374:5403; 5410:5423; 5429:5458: 0.01 mag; 14.7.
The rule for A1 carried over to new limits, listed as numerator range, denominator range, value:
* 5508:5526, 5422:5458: 1.02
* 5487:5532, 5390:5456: 1.02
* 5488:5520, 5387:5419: 1.03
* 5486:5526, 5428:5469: 1.01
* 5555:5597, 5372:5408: 0.95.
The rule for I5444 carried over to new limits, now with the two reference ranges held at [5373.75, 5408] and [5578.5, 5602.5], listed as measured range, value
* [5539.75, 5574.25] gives -2.3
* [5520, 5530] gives -0.4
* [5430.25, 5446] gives -0.1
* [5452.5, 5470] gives -0.7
